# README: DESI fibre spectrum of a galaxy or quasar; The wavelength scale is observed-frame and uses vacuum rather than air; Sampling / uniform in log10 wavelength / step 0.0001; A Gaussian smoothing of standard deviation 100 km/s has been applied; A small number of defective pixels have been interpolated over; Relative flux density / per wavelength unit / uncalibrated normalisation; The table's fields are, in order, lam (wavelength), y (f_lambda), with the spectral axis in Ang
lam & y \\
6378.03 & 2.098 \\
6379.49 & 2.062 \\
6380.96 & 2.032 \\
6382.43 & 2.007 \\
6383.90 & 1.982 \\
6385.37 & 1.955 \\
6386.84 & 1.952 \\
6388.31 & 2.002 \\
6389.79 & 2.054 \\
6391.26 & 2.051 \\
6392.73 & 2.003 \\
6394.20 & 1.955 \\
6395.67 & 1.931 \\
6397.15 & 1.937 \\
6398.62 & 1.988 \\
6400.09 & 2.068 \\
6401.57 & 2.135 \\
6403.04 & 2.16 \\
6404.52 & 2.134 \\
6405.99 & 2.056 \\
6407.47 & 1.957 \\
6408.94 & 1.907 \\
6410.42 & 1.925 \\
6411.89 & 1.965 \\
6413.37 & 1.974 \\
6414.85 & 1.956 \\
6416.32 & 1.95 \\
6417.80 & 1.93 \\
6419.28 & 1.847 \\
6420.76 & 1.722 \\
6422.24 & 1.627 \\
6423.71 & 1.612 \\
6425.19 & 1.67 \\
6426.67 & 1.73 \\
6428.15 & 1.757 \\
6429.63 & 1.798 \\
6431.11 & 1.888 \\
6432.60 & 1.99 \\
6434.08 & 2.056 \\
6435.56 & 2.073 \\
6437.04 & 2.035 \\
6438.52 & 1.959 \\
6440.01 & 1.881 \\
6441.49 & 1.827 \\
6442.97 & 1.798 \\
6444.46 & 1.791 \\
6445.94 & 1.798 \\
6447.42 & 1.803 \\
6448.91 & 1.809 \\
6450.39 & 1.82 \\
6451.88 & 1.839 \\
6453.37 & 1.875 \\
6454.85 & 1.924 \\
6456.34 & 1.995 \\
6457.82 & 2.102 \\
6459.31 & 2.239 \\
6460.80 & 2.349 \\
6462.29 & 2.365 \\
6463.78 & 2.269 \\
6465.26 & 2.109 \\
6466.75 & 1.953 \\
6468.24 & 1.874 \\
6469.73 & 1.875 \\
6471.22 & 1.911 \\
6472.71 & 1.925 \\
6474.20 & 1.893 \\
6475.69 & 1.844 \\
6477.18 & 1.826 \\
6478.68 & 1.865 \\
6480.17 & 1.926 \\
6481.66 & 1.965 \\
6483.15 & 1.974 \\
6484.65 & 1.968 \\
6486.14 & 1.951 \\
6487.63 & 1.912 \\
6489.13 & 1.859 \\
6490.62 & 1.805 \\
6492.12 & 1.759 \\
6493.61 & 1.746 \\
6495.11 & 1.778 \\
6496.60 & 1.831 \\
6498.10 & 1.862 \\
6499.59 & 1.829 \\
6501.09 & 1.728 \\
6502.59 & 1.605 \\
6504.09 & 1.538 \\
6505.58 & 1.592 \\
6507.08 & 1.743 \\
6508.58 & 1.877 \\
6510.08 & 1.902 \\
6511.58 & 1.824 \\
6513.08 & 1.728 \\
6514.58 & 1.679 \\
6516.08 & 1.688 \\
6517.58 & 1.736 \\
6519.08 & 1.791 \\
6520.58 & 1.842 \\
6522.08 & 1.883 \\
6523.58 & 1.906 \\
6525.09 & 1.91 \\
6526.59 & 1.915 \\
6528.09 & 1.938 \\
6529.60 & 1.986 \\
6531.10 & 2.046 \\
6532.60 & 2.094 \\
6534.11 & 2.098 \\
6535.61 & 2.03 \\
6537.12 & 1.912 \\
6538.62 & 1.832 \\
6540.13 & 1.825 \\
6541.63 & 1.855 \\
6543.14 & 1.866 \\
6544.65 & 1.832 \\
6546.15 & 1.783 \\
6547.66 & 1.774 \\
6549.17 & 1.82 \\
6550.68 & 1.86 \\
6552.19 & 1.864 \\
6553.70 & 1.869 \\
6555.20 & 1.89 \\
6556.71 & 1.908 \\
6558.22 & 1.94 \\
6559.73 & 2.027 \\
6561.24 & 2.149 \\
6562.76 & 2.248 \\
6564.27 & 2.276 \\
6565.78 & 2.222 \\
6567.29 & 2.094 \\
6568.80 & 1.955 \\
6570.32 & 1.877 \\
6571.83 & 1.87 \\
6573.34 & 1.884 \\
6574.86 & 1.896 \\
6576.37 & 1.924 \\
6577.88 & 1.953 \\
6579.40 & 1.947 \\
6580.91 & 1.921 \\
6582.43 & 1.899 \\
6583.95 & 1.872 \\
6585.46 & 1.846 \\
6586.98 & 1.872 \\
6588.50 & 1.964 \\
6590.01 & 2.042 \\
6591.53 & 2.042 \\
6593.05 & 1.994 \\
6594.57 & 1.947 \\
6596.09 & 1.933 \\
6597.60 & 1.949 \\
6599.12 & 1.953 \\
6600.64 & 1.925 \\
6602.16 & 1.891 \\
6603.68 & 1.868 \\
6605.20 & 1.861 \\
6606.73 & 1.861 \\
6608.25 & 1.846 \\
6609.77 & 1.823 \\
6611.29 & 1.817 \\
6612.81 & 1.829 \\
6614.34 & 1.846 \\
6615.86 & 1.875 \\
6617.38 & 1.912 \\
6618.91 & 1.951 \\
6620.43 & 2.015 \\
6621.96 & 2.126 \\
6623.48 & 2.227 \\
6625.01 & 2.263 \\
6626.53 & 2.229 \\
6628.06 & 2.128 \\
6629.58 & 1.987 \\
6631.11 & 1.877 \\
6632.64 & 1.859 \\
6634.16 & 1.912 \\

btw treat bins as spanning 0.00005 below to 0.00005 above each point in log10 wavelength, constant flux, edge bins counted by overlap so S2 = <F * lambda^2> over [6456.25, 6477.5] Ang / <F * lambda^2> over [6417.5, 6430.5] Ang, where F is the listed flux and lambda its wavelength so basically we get 1.2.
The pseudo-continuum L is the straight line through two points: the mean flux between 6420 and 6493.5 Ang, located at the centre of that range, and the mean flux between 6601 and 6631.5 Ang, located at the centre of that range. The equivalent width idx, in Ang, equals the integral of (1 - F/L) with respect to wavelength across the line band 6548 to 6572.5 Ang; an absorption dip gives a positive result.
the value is -0.6 Ang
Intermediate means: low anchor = 1.91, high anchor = 1.96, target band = 1.99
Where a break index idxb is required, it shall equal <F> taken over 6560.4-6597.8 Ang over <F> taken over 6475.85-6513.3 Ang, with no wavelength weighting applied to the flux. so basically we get 1.09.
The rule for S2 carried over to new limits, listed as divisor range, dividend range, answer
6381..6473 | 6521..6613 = 1.04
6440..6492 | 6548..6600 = 1.04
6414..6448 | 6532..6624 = 1.10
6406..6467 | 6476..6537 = 0.98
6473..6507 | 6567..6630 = 1.11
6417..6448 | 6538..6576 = 1.09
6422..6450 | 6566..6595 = 1.10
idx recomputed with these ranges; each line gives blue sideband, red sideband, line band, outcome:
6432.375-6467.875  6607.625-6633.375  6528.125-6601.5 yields 1.2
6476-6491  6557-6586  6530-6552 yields 0.6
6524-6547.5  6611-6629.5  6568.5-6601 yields 0.8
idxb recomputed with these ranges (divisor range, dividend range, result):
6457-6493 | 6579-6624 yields 0.97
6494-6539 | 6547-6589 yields 1.06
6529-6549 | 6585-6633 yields 1.02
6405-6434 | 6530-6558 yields 1.02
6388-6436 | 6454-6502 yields 1.01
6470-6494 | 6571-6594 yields 1.02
